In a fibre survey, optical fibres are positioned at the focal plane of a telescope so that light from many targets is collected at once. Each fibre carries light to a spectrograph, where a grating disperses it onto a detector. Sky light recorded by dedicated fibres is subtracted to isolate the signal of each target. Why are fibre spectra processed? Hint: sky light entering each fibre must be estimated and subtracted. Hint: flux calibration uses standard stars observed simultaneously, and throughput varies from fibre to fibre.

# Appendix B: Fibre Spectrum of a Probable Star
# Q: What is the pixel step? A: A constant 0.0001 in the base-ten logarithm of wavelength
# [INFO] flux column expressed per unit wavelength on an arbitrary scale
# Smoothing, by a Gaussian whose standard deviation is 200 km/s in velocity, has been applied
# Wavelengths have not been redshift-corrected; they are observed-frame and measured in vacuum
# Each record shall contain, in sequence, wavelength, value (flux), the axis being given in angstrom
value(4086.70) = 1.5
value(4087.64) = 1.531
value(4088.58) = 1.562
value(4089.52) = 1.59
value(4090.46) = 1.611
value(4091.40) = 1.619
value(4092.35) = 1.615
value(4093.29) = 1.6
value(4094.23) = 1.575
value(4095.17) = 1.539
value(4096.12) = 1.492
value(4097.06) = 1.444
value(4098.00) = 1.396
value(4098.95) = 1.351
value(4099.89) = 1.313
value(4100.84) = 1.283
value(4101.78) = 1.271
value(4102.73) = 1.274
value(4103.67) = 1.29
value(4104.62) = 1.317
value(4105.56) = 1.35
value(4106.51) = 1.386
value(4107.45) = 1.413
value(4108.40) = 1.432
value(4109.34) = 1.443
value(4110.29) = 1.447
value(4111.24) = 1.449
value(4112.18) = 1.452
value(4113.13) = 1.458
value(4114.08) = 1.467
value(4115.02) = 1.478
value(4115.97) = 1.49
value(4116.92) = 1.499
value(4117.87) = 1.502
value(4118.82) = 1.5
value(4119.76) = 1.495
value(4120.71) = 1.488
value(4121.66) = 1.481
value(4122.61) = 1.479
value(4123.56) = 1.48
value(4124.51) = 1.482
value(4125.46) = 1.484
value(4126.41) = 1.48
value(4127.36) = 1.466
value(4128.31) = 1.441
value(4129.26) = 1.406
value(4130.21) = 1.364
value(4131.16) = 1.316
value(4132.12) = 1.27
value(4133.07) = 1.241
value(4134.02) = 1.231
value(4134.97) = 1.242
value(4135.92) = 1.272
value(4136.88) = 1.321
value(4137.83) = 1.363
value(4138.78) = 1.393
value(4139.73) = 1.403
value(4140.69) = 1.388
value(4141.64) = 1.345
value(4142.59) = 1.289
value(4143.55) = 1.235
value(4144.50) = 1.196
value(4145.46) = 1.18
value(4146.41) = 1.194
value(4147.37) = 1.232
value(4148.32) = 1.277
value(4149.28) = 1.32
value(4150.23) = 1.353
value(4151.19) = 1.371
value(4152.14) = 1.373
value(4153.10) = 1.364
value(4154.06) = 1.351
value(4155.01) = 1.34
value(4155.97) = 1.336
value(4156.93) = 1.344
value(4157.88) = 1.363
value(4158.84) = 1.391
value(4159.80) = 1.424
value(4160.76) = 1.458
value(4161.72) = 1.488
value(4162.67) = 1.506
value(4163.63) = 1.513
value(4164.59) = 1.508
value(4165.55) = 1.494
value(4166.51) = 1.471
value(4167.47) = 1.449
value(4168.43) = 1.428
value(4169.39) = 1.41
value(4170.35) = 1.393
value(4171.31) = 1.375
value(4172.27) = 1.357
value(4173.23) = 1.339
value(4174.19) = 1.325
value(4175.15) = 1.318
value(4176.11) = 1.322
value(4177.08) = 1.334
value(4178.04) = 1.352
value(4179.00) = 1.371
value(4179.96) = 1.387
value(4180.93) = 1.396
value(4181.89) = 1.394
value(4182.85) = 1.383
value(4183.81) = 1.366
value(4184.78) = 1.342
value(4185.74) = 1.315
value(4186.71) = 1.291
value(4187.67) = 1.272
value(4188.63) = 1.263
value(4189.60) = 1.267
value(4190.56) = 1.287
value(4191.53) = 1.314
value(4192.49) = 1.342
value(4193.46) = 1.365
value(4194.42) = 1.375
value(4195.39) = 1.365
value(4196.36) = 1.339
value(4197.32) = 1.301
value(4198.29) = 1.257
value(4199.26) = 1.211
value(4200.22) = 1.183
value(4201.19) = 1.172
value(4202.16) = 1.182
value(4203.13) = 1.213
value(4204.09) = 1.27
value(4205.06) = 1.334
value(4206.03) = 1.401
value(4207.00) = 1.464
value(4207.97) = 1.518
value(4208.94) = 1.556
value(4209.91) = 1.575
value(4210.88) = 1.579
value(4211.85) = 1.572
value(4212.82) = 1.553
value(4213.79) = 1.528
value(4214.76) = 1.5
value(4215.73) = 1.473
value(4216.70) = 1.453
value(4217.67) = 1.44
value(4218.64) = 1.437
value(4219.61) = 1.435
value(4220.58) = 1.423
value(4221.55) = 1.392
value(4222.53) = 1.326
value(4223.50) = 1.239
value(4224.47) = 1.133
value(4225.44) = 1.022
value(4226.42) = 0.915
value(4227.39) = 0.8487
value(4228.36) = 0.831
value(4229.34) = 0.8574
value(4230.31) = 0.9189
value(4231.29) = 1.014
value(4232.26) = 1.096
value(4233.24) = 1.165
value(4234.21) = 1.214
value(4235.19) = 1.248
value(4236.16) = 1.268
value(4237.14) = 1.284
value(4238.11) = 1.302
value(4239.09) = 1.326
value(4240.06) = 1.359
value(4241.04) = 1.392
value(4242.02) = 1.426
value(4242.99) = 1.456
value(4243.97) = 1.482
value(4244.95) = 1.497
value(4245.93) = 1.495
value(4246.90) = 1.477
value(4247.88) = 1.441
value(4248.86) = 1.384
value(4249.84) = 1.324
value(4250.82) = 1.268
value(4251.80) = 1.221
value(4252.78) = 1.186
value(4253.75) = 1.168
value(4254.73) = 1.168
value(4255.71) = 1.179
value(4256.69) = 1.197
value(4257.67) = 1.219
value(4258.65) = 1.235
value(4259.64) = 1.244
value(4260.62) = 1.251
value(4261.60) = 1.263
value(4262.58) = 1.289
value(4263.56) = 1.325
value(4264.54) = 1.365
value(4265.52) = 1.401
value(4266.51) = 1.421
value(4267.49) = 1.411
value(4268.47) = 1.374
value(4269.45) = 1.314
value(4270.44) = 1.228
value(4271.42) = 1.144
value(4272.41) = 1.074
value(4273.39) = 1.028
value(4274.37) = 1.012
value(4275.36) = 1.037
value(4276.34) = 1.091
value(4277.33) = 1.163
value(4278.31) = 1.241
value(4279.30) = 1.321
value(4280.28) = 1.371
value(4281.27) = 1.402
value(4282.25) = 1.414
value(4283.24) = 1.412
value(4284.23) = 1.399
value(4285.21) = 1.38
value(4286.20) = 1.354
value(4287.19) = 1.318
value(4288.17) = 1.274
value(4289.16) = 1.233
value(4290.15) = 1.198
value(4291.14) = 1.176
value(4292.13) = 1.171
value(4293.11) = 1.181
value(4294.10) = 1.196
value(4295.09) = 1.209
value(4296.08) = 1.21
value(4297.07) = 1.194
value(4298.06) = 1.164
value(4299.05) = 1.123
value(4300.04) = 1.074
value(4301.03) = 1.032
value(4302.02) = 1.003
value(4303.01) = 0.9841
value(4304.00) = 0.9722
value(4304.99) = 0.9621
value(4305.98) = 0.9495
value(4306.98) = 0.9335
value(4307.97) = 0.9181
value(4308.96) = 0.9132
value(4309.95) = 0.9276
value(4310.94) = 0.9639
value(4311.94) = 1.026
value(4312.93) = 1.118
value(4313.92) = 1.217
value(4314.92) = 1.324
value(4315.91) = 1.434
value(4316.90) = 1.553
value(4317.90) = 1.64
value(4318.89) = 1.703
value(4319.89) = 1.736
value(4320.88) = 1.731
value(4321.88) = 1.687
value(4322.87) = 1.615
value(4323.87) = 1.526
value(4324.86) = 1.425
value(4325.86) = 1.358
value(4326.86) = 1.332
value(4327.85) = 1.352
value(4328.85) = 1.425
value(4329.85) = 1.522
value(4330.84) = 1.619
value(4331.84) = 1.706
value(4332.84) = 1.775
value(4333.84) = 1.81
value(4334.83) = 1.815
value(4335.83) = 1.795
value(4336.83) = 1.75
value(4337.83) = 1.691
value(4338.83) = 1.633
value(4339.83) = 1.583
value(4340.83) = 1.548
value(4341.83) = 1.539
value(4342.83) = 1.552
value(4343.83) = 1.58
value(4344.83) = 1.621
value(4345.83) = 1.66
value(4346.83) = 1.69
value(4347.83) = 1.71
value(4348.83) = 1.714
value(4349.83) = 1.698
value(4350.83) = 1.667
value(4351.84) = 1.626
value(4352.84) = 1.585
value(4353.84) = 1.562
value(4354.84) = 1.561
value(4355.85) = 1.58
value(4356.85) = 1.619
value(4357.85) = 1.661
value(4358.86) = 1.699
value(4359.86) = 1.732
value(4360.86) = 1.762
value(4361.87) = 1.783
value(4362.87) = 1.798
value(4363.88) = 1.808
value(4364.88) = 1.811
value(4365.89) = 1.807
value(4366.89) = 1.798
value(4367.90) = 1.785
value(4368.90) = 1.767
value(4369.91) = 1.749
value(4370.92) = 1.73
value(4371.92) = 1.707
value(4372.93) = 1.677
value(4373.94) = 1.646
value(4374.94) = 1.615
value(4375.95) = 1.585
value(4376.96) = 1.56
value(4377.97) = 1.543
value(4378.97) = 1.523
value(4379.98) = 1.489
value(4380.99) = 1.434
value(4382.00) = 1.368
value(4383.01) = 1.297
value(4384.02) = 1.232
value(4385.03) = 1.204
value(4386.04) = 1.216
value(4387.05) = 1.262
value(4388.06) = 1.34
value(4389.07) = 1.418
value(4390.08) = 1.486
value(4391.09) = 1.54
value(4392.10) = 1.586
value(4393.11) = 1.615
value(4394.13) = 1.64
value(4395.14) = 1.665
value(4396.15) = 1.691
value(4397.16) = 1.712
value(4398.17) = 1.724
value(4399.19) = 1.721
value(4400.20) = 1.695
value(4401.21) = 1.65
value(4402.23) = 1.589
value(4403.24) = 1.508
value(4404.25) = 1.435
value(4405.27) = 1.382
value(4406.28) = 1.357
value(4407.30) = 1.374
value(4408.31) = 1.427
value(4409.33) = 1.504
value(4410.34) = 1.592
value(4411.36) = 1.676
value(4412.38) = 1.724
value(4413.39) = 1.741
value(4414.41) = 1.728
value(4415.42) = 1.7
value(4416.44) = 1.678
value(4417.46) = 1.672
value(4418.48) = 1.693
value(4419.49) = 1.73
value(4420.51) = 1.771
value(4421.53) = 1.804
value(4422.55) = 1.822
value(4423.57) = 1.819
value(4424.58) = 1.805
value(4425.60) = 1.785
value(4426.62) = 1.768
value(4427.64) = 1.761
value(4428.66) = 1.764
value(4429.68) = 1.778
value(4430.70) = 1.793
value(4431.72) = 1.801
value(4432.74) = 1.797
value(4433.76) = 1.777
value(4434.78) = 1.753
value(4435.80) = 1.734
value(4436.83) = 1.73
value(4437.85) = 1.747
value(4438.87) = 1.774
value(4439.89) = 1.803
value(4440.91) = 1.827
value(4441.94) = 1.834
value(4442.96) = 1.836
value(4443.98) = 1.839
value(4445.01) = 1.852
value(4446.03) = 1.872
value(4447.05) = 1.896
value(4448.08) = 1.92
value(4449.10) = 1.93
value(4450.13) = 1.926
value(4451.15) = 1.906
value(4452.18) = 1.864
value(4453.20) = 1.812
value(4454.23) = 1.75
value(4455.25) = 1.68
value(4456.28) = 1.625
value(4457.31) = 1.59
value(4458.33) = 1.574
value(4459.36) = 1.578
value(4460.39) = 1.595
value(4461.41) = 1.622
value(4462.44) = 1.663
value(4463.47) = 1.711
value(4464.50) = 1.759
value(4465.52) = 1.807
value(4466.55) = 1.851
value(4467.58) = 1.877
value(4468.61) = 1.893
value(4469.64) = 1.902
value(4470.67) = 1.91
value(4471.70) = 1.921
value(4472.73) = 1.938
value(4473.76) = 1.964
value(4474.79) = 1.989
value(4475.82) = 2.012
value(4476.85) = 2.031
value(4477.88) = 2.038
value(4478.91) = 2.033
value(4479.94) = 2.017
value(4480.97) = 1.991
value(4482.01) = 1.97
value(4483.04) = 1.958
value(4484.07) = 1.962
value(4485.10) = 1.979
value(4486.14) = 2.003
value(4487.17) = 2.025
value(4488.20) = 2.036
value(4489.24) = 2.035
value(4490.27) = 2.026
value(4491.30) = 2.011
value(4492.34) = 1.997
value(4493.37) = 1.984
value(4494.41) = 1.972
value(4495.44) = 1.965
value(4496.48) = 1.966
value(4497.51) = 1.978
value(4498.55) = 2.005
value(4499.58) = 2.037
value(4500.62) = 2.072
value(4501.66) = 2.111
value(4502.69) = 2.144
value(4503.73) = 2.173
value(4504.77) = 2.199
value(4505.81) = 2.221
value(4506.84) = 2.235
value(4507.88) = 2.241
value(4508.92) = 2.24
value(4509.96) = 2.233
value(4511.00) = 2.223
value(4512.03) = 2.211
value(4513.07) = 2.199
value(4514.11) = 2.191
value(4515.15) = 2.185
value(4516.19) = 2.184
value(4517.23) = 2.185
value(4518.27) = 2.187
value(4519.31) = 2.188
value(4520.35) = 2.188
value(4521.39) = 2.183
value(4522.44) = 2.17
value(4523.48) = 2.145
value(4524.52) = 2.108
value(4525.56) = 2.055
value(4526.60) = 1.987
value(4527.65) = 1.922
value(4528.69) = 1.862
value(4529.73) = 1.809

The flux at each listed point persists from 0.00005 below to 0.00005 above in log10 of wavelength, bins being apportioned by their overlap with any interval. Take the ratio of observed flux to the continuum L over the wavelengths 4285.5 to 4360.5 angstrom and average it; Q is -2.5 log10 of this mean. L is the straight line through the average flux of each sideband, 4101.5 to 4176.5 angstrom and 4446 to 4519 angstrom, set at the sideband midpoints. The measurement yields 0.20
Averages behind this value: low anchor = 1.38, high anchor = 1.97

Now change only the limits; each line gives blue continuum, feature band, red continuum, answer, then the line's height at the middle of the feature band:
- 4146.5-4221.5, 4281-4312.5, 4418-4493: 0.344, 1.57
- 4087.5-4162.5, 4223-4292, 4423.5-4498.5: 0.260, 1.58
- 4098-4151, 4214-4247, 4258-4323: 0.016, 1.29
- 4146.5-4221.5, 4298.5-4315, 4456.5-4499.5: 0.489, 1.6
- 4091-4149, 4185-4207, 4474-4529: 0.184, 1.53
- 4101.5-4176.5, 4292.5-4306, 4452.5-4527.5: 0.452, 1.66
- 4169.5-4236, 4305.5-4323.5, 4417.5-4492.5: 0.187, 1.54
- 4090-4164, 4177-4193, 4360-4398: 0.083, 1.44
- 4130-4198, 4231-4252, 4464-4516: 0.140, 1.51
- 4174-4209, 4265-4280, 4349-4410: 0.178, 1.44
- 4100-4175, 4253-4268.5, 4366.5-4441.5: 0.172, 1.5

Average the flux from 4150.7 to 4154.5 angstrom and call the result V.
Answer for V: 1.36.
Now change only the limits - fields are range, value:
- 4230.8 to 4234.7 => 1.12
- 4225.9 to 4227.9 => 0.883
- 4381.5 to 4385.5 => 1.28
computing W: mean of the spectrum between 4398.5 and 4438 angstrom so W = 1.68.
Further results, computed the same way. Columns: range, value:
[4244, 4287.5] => 1.29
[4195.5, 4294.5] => 1.29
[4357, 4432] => 1.63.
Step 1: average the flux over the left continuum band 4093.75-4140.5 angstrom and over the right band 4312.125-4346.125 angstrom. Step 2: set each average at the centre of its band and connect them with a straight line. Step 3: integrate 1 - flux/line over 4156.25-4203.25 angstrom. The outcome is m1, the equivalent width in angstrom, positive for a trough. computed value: 3.2 angstrom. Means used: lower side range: 1.41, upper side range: 1.56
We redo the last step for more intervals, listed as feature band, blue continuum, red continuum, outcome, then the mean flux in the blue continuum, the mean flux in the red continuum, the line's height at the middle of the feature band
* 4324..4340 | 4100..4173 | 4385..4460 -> -0.1 angstrom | 1.39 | 1.68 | 1.59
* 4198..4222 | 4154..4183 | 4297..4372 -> 0.3 angstrom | 1.4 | 1.5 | 1.42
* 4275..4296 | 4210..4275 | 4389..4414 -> 1.5 angstrom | 1.28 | 1.58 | 1.36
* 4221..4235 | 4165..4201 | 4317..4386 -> 3.4 angstrom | 1.34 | 1.62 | 1.42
